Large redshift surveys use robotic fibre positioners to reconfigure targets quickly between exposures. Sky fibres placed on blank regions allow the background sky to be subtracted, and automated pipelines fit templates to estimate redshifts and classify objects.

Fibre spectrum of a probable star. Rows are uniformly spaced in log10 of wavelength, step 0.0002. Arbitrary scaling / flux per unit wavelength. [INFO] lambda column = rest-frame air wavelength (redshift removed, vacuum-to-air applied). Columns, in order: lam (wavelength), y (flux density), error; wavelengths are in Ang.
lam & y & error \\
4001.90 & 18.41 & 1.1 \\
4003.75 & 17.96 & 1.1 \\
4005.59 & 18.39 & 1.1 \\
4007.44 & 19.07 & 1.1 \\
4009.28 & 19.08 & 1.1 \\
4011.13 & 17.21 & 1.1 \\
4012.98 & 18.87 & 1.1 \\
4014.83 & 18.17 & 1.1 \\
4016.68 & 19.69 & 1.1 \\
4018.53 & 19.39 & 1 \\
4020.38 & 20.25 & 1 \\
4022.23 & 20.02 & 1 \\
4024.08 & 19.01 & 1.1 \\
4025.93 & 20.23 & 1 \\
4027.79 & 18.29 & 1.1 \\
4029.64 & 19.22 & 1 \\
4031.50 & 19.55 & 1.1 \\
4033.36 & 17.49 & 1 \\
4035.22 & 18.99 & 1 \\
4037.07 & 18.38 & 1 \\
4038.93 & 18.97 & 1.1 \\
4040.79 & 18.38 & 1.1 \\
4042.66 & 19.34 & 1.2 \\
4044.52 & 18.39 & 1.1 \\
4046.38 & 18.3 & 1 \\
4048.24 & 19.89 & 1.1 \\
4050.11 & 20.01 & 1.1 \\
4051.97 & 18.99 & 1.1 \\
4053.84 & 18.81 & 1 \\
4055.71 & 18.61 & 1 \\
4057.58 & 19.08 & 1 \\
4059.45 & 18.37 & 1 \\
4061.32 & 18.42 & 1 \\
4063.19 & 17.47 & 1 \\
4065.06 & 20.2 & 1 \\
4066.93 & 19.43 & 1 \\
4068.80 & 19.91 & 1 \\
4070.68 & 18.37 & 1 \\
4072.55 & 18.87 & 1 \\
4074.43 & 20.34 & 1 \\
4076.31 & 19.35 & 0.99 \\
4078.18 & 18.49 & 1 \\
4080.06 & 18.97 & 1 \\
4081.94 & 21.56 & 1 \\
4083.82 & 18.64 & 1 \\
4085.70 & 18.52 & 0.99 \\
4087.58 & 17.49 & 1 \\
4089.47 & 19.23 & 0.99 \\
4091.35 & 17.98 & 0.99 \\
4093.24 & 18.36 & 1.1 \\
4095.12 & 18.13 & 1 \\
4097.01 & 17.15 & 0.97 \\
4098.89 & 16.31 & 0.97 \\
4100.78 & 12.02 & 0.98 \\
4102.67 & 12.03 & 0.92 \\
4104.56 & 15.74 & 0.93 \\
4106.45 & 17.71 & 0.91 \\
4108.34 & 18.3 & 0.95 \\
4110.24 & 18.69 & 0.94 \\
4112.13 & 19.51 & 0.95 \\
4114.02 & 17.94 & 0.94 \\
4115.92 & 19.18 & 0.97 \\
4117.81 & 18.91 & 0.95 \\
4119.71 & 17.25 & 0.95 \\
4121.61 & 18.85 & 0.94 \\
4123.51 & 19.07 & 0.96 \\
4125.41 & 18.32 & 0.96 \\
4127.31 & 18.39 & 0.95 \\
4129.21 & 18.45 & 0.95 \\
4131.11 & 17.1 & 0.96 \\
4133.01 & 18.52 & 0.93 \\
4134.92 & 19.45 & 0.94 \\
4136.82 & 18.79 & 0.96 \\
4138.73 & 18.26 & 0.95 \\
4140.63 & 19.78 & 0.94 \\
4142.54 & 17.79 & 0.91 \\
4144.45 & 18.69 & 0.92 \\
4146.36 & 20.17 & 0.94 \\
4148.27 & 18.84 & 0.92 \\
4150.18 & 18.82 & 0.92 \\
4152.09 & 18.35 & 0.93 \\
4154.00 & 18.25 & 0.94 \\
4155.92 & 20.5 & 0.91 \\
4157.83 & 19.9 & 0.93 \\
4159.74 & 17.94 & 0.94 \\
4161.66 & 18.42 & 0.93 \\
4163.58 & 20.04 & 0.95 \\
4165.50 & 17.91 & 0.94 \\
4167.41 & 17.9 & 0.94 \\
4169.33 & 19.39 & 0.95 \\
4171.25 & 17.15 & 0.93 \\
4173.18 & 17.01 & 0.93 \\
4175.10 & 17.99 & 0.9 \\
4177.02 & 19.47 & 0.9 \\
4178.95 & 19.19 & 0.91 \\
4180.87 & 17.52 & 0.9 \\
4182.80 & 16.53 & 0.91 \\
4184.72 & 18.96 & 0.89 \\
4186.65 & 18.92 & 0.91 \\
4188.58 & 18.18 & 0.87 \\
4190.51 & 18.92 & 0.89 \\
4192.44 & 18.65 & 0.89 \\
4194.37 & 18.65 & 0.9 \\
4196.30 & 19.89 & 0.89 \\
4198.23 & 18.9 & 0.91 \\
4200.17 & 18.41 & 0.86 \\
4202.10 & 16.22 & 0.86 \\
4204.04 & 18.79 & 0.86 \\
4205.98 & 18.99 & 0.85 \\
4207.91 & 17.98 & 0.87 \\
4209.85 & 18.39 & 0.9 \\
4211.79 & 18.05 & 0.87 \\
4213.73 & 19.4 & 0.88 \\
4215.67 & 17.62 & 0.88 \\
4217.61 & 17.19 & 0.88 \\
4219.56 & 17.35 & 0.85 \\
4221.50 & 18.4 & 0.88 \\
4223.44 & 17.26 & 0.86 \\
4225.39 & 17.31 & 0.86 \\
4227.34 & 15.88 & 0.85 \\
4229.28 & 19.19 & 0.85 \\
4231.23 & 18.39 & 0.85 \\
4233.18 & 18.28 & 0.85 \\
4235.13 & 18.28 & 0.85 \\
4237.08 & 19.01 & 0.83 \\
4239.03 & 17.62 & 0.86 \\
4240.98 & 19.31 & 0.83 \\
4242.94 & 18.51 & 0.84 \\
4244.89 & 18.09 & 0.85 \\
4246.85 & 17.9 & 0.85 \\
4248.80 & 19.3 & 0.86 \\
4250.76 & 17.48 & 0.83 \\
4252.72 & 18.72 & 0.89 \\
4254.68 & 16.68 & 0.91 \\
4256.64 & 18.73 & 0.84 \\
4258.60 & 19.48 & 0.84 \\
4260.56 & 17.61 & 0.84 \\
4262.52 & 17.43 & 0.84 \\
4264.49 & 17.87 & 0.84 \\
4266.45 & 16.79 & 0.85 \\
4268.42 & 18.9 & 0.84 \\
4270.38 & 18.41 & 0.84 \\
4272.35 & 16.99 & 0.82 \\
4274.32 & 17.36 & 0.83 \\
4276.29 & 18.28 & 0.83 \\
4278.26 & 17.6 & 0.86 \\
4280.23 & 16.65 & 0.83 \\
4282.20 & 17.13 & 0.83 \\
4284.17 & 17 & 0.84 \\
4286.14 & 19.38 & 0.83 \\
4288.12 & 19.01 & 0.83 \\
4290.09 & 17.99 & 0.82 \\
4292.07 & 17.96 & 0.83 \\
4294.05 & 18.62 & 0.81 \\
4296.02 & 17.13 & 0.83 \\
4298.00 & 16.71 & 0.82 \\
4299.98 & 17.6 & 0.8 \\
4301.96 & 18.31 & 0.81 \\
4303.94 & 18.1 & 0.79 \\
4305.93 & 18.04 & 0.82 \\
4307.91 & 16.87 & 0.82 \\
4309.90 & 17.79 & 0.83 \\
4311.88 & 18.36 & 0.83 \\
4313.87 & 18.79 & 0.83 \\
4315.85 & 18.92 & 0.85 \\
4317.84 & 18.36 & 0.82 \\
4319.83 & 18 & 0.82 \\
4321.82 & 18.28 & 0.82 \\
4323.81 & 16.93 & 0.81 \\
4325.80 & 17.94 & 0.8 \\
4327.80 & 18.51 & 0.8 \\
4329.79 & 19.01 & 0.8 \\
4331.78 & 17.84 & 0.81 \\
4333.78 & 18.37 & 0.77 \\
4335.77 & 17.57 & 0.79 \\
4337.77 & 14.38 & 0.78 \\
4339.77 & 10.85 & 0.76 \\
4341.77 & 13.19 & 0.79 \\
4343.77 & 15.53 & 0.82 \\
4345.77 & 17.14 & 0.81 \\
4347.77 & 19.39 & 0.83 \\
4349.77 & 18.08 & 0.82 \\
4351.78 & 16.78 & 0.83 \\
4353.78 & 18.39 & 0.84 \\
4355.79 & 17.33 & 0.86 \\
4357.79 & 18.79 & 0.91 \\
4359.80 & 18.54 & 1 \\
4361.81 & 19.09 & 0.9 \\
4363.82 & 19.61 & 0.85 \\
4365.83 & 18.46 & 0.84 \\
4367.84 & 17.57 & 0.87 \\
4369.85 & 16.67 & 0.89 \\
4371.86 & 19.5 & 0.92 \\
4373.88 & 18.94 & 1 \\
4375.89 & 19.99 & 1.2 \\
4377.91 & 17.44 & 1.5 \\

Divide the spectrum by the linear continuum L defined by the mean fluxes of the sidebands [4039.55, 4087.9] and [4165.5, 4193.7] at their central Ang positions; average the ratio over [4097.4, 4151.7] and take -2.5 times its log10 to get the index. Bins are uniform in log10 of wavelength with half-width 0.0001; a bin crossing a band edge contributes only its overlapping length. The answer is 0.04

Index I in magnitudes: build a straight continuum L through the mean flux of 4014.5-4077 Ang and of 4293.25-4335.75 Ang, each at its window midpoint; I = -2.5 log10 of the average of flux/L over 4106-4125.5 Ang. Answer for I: 0.01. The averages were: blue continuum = 19.1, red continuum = 18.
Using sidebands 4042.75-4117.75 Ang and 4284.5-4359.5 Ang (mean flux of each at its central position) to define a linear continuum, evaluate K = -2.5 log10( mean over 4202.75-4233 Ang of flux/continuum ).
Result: -0.006 mag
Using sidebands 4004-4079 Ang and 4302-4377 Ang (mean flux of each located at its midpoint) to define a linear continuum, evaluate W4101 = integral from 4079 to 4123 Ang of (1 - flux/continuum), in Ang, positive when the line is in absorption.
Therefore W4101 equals 2.2 Ang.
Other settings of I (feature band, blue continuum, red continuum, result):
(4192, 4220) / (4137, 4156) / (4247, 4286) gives 0.00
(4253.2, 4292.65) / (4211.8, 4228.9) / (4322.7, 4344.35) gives -0.05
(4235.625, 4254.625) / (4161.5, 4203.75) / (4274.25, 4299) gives -0.02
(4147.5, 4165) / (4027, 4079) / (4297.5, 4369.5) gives -0.03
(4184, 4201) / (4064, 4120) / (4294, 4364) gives -0.05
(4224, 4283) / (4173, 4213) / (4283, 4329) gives 0.01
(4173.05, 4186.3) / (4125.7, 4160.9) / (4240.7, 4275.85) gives 0.02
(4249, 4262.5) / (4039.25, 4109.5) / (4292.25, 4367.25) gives -0.02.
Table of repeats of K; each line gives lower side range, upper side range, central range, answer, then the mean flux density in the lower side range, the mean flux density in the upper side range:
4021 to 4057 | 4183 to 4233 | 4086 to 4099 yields 0.05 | 19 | 18.2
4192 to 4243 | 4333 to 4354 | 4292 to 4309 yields -0.05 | 18.2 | 16.2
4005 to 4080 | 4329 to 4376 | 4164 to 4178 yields 0.01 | 19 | 17.5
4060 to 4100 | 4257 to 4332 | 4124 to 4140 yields 0.00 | 18.7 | 18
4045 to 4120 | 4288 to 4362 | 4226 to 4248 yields -0.02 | 18.3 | 17.6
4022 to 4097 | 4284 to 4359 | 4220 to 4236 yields 0.01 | 18.9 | 17.6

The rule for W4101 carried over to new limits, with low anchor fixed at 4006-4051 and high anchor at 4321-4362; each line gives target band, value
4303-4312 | -0.2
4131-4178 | -1.1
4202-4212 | -0.1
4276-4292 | -0.3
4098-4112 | 1.9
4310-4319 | -0.6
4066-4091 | -0.6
